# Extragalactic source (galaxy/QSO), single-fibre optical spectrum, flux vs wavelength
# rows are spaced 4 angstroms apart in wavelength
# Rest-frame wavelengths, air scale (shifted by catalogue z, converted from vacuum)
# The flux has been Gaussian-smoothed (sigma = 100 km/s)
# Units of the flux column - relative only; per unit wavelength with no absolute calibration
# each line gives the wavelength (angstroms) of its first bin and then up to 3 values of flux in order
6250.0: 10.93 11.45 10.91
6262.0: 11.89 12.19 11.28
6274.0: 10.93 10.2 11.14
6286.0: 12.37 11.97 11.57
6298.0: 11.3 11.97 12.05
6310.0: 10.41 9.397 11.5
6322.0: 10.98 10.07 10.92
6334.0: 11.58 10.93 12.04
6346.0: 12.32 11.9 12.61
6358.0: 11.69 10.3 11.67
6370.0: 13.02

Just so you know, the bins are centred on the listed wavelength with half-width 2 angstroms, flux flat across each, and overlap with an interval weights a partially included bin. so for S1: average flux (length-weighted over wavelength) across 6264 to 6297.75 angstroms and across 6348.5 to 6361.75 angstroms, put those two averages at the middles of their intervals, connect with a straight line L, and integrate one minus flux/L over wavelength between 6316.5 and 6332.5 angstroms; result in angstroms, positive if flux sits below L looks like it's 1.1 angstroms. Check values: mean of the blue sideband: 11.4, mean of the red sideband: 11.8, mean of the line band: 10.9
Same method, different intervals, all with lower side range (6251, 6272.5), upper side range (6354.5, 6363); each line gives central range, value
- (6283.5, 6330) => 0.9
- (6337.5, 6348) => -0.5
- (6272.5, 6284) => 0.7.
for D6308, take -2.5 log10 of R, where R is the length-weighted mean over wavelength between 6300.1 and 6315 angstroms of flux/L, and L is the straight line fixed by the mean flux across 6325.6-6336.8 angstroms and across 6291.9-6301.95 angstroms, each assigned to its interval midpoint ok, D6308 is 0.03 mag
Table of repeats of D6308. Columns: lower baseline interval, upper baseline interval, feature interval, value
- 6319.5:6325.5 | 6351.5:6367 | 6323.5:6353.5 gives -0.03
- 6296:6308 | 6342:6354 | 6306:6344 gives 0.10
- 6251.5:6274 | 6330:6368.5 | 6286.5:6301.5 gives -0.02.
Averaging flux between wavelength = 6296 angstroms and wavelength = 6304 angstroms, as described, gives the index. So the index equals 11.6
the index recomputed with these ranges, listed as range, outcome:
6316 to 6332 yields 10.9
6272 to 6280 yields 10.6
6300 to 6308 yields 12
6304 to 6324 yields 10.9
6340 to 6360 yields 12.1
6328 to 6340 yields 11.1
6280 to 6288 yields 11.8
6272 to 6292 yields 11.3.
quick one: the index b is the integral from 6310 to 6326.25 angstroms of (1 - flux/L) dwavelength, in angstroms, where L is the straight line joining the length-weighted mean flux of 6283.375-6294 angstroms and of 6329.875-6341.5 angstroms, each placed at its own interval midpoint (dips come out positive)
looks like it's 1.5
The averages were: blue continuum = 12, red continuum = 11.3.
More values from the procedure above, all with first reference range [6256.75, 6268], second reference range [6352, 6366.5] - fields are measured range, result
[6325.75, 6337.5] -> 0.6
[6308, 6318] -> 1.2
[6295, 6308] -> -0.1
